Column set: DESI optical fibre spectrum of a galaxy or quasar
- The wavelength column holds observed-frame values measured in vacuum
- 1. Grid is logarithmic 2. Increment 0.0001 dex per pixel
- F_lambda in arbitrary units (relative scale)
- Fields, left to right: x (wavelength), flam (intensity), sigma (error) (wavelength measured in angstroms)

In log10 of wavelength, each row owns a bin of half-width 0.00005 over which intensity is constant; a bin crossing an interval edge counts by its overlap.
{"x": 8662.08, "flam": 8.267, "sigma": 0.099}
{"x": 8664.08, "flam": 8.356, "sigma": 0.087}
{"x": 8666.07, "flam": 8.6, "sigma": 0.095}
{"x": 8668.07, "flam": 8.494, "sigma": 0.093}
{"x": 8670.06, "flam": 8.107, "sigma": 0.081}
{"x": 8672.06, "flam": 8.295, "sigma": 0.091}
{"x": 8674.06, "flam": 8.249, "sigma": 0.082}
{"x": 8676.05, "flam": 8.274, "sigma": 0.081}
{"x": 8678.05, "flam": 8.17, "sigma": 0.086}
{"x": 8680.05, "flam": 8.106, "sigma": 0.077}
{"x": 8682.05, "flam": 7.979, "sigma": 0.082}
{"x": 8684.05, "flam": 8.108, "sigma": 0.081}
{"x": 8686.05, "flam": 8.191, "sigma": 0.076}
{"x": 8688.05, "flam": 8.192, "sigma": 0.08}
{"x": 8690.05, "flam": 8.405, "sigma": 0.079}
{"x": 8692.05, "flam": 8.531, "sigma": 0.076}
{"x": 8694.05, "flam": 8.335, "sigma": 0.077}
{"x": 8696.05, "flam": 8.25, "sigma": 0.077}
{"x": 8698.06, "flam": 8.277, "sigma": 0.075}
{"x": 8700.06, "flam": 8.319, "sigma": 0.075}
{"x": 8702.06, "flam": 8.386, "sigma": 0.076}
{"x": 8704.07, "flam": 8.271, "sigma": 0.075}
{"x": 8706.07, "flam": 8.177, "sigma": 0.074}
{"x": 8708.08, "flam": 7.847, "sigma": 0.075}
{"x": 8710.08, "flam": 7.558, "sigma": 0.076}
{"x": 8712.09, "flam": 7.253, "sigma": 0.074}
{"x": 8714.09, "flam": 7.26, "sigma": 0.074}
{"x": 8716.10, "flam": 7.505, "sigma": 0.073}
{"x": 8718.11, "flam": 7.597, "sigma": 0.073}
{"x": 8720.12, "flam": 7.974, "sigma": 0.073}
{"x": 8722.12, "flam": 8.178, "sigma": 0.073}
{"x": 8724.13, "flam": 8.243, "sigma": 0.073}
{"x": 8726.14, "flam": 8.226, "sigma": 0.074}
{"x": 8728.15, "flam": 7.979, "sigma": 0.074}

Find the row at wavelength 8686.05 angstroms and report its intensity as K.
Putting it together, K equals 8.191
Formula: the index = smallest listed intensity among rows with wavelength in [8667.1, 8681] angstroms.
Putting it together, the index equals 8.106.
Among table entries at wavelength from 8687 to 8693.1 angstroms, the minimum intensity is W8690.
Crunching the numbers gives 8.192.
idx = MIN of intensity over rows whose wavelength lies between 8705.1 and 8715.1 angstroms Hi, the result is 7.253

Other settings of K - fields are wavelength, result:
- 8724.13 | 8.243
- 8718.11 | 7.597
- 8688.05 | 8.192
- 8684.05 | 8.108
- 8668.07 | 8.494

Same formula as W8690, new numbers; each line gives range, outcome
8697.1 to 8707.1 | 8.177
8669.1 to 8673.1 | 8.107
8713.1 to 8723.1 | 7.26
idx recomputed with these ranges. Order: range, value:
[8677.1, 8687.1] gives 7.979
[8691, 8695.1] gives 8.335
